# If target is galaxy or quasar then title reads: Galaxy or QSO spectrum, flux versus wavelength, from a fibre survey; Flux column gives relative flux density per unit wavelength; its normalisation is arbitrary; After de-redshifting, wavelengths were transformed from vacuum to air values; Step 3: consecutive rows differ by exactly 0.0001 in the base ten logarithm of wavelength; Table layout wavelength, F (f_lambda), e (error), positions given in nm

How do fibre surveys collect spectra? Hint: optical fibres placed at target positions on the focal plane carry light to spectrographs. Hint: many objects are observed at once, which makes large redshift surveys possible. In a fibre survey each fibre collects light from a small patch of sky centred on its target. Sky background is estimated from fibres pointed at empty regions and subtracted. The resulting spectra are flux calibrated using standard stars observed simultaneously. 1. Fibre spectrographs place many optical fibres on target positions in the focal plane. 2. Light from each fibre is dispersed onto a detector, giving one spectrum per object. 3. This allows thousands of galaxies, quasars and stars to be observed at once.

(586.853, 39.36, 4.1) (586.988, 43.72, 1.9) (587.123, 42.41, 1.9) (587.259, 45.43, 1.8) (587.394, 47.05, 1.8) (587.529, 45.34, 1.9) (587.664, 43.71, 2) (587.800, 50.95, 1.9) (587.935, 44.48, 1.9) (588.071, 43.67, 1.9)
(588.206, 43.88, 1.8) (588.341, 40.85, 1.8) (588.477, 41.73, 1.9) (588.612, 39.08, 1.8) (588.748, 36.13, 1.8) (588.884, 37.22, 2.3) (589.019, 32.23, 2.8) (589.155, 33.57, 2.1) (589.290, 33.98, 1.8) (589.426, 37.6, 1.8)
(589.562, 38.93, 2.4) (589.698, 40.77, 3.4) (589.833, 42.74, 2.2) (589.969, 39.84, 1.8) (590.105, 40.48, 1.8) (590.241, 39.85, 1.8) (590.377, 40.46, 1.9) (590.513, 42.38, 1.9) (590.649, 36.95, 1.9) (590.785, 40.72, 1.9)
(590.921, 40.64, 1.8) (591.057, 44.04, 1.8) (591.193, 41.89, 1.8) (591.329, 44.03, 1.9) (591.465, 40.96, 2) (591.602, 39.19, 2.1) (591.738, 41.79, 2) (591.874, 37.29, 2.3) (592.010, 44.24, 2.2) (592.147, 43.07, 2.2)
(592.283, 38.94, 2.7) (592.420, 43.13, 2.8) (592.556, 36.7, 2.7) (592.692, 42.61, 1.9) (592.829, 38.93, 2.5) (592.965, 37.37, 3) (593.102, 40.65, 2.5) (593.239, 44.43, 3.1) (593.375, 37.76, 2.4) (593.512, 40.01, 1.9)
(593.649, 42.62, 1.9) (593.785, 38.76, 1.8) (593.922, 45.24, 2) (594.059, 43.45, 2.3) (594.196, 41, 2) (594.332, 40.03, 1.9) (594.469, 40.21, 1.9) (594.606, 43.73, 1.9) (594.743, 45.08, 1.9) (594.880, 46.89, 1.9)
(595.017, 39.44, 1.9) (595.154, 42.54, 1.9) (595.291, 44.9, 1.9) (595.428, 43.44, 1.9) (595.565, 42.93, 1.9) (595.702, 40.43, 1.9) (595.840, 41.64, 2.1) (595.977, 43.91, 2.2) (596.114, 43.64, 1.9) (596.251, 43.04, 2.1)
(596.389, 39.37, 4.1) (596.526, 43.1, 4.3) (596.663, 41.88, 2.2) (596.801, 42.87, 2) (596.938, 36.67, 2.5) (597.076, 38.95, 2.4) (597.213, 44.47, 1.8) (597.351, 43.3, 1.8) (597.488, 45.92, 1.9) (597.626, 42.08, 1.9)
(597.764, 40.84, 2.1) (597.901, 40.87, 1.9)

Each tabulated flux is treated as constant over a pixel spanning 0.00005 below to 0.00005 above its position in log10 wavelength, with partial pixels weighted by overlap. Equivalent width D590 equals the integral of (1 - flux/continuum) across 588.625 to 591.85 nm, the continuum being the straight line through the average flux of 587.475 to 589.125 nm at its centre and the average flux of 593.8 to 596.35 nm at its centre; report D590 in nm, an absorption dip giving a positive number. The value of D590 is 0.18 nm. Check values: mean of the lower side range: 41.4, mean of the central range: 39.4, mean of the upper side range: 42.7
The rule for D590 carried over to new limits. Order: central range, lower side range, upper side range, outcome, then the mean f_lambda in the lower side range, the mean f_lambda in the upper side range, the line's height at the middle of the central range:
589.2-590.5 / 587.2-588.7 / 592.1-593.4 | 0.10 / 44.1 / 40.4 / 42.6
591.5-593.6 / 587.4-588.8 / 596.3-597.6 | 0.10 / 43.2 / 41.8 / 42.5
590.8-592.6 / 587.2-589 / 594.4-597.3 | 0.05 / 42.7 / 42.3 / 42.6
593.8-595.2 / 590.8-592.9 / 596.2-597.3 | -0.05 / 41.2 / 41.3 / 41.2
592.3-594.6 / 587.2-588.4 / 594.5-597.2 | 0.12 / 45.1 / 42.4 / 43.2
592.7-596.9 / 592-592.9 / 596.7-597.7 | -0.05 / 40.9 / 42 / 41.4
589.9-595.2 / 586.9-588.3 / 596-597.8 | 0.27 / 44.9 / 42.1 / 43.4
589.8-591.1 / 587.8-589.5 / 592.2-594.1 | -0.03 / 39.2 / 40.7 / 39.8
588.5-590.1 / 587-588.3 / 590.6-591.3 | 0.20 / 45.1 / 41.2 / 43.1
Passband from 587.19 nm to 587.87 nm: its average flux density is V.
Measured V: 46.5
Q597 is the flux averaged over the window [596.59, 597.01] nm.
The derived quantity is 40.5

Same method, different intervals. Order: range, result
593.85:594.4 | 42.4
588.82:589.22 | 34.3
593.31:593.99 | 40.9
